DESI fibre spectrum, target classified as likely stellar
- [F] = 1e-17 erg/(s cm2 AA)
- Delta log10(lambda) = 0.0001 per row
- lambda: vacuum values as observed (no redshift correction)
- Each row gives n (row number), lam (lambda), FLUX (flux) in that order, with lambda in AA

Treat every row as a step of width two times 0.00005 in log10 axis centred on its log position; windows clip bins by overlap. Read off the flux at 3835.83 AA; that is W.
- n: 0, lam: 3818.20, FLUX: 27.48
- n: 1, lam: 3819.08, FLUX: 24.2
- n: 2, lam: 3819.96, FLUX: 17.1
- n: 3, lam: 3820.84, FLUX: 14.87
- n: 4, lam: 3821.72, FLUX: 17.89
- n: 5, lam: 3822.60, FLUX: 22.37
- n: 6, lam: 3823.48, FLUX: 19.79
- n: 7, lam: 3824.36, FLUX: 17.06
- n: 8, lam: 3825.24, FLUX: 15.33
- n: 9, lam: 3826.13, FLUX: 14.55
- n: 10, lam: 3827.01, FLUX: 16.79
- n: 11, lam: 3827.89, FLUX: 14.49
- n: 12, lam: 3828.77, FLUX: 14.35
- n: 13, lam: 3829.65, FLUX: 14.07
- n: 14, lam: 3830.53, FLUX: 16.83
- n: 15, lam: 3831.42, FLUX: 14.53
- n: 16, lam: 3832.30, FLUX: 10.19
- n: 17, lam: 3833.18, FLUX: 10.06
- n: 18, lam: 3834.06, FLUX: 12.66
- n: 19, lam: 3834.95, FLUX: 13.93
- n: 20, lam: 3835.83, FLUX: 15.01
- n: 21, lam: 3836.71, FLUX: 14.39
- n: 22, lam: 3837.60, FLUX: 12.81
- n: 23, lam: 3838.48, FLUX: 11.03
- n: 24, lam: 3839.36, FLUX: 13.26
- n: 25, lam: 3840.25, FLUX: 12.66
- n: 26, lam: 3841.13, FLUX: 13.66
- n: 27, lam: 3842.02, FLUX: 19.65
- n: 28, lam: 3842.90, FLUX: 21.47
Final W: 15.01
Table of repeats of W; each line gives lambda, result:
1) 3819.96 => 17.1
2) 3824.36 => 17.06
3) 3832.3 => 10.19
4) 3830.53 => 16.83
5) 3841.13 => 13.66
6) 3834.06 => 12.66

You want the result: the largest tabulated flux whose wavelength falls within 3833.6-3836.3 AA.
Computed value 15.01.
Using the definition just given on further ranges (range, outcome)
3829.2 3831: 16.83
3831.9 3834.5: 12.66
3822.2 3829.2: 22.37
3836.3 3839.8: 14.39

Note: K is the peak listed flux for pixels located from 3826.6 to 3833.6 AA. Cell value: 16.83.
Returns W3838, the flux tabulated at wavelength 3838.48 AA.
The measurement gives 11.03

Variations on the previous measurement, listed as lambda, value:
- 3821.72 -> 17.89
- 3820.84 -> 14.87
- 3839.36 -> 13.26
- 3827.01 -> 16.79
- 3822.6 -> 22.37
